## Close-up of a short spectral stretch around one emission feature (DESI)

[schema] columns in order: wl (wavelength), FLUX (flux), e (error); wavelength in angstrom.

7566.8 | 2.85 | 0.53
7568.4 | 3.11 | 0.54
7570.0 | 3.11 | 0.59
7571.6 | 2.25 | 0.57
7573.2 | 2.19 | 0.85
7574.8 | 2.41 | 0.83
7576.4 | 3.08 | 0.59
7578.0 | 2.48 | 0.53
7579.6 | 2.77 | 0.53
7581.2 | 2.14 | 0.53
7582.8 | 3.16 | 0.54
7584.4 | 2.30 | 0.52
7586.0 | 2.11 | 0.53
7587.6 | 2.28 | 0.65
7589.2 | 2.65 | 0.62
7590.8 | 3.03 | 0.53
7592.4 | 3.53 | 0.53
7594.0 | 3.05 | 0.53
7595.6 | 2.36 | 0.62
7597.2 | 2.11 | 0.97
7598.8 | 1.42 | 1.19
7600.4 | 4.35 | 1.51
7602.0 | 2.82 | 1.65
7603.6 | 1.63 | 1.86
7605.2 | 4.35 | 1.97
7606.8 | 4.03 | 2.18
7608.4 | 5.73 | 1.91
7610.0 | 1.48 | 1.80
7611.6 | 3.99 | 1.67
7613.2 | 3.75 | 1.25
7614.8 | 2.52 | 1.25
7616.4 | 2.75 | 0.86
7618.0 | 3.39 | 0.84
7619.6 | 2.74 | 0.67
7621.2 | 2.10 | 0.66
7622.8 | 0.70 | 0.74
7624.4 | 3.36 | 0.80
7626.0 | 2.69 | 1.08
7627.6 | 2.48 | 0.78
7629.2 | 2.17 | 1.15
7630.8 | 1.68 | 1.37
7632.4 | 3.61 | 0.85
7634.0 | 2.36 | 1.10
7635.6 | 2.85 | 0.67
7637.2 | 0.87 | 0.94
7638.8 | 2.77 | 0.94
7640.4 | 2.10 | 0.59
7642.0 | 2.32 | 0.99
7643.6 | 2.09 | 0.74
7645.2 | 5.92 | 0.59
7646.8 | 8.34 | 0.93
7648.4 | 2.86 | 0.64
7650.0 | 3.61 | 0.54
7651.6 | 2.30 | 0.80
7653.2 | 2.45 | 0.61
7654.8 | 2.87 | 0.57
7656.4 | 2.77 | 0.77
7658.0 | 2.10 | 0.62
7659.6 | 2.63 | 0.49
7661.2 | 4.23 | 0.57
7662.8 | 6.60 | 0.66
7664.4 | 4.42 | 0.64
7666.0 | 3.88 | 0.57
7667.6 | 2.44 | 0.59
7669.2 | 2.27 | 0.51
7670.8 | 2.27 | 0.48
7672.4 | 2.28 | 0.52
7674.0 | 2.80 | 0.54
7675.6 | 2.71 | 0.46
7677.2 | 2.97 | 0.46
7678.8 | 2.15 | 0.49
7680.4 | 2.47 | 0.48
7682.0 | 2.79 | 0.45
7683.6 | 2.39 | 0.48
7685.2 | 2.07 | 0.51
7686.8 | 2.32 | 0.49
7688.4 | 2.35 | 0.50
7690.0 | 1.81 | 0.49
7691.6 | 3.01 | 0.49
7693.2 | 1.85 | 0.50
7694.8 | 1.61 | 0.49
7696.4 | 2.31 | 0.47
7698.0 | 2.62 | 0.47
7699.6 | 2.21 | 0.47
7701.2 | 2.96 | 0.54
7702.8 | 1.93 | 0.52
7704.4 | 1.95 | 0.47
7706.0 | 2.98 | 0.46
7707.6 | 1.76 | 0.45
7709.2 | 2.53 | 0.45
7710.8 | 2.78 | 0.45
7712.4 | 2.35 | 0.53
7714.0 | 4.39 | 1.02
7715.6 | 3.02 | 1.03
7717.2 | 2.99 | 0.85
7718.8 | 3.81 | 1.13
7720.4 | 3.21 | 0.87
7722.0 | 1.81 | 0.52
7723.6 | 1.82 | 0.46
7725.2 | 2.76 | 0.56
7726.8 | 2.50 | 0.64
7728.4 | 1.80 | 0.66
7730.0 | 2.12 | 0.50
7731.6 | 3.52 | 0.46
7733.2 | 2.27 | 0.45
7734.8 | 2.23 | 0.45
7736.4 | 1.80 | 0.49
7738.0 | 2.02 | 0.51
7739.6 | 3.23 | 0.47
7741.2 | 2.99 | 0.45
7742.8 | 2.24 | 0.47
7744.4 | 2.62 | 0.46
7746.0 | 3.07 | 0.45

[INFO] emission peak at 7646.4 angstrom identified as [S II] 6716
